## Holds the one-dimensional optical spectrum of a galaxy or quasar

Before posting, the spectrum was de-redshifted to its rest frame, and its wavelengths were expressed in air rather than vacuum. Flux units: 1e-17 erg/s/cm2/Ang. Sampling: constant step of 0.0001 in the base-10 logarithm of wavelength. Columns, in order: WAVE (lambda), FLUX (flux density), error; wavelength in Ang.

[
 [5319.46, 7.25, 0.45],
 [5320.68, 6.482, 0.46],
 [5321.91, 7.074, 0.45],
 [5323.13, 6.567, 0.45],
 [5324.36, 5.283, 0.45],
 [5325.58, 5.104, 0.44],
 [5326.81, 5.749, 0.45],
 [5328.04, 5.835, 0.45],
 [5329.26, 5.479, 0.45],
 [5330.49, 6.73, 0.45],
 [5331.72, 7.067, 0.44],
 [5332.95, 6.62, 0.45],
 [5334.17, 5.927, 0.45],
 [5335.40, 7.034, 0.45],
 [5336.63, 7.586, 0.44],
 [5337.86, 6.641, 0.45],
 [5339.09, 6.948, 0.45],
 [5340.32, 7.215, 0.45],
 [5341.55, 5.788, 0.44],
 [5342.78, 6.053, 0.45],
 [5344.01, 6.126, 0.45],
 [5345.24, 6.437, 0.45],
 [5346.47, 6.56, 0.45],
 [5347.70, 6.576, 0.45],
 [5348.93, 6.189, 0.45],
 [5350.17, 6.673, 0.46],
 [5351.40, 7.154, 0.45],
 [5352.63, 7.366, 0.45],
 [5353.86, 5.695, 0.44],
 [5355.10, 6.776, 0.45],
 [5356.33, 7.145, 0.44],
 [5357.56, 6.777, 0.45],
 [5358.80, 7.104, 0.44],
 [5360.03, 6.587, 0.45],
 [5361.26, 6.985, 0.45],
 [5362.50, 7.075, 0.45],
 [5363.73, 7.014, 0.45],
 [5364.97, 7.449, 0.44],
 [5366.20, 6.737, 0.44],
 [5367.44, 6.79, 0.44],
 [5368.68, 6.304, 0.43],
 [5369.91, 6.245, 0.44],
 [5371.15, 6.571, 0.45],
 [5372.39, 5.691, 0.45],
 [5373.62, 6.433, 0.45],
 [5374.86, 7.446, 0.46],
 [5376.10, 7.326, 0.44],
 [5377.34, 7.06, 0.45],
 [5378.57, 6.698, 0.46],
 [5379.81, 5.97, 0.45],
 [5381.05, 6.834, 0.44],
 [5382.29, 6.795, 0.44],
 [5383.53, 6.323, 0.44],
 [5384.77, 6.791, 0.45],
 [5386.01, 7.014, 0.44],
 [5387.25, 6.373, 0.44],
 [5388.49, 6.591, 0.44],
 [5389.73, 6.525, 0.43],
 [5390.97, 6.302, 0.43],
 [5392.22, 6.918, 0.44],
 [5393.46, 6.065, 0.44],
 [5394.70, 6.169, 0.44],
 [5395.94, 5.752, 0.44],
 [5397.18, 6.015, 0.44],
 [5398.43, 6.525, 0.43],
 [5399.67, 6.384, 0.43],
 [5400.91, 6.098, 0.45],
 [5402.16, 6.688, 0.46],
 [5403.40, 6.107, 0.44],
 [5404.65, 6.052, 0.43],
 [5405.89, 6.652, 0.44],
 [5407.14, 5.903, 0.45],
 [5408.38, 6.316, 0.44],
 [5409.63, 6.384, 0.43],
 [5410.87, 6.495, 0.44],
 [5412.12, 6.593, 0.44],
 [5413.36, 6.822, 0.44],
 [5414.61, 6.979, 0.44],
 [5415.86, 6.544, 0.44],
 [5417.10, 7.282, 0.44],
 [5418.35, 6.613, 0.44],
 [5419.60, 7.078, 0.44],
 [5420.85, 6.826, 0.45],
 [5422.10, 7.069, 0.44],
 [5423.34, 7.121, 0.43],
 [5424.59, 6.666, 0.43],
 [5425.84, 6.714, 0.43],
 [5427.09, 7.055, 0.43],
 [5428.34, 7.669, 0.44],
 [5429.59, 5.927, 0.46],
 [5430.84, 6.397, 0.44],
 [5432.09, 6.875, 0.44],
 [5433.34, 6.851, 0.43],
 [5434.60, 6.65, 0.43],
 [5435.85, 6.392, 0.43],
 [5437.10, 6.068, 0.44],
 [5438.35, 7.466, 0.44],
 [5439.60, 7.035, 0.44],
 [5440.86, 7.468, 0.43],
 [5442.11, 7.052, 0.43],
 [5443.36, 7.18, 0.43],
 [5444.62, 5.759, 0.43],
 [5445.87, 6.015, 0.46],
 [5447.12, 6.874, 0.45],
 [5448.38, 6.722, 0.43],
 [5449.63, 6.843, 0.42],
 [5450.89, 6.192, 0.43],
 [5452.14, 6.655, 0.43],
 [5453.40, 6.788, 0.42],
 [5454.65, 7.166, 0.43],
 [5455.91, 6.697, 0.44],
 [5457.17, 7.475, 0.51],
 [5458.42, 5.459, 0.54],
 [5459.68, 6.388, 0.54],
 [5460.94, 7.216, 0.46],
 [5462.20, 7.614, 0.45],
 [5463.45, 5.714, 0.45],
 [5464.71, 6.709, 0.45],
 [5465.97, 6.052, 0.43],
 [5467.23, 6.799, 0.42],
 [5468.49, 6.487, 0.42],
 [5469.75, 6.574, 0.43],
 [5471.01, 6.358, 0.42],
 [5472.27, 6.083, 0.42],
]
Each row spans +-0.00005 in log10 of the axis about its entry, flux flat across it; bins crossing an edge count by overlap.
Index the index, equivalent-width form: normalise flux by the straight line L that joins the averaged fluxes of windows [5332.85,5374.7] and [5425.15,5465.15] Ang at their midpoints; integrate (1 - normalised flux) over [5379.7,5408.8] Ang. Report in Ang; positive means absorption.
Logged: 1.3 Ang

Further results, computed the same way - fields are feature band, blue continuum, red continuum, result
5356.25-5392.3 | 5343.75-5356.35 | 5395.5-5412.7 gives -1.5 Ang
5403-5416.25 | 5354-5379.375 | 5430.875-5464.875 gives 0.6 Ang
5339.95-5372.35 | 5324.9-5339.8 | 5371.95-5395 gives -0.8 Ang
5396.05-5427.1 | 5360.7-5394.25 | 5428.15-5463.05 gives 0.6 Ang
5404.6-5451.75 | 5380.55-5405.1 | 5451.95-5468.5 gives -1.2 Ang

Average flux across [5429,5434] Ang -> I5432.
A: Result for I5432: 6.51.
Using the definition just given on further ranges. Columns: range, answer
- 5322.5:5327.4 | 5.69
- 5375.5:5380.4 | 6.77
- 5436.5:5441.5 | 7.01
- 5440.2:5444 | 7.21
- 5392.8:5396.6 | 6.02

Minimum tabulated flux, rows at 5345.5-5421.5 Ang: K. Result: 5.691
